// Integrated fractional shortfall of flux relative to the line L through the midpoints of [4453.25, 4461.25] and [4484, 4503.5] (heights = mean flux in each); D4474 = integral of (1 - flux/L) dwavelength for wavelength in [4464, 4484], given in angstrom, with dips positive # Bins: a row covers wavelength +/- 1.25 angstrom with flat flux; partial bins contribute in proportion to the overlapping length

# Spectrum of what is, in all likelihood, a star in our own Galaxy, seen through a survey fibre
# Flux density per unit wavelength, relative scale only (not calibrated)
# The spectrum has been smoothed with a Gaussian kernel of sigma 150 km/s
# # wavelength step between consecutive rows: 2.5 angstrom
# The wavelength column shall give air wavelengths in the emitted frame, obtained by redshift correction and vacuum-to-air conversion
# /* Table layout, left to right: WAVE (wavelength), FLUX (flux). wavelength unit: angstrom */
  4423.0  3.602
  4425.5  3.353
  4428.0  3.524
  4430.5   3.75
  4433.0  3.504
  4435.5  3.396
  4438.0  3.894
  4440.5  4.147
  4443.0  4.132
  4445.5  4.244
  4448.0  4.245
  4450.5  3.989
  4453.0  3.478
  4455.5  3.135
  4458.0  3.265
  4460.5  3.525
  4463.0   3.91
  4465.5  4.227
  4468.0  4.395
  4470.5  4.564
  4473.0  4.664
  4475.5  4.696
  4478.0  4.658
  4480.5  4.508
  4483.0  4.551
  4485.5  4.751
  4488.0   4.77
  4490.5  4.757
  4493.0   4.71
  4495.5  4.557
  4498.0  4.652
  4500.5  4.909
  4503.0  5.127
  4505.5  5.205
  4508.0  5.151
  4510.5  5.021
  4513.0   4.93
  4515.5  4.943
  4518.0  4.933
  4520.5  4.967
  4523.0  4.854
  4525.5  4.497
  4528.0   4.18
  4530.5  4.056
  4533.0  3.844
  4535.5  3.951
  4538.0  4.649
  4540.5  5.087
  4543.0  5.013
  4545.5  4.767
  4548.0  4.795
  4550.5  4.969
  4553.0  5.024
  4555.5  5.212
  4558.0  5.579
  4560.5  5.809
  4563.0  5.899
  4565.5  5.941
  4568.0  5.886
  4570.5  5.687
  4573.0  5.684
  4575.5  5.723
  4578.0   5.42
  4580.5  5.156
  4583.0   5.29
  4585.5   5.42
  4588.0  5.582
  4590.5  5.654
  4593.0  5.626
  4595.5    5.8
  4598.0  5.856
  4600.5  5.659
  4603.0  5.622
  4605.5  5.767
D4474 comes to -2.8 angstrom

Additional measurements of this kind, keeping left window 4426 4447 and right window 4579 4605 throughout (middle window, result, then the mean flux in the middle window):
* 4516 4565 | 1.3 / 4.86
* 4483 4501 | -1.1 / 4.71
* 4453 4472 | 1.2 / 3.85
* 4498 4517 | -1.6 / 5.01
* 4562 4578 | -1.4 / 5.77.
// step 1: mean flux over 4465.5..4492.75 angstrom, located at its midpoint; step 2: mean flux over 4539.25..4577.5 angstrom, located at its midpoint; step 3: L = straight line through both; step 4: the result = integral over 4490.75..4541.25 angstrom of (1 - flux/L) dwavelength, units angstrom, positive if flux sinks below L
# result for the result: 2.7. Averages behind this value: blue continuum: 4.62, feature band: 4.71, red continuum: 5.41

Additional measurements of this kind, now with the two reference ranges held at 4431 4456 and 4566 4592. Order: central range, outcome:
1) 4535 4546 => 0.72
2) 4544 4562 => 0.21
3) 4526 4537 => 2.00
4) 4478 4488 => -0.67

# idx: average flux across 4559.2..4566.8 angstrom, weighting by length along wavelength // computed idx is 5.88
